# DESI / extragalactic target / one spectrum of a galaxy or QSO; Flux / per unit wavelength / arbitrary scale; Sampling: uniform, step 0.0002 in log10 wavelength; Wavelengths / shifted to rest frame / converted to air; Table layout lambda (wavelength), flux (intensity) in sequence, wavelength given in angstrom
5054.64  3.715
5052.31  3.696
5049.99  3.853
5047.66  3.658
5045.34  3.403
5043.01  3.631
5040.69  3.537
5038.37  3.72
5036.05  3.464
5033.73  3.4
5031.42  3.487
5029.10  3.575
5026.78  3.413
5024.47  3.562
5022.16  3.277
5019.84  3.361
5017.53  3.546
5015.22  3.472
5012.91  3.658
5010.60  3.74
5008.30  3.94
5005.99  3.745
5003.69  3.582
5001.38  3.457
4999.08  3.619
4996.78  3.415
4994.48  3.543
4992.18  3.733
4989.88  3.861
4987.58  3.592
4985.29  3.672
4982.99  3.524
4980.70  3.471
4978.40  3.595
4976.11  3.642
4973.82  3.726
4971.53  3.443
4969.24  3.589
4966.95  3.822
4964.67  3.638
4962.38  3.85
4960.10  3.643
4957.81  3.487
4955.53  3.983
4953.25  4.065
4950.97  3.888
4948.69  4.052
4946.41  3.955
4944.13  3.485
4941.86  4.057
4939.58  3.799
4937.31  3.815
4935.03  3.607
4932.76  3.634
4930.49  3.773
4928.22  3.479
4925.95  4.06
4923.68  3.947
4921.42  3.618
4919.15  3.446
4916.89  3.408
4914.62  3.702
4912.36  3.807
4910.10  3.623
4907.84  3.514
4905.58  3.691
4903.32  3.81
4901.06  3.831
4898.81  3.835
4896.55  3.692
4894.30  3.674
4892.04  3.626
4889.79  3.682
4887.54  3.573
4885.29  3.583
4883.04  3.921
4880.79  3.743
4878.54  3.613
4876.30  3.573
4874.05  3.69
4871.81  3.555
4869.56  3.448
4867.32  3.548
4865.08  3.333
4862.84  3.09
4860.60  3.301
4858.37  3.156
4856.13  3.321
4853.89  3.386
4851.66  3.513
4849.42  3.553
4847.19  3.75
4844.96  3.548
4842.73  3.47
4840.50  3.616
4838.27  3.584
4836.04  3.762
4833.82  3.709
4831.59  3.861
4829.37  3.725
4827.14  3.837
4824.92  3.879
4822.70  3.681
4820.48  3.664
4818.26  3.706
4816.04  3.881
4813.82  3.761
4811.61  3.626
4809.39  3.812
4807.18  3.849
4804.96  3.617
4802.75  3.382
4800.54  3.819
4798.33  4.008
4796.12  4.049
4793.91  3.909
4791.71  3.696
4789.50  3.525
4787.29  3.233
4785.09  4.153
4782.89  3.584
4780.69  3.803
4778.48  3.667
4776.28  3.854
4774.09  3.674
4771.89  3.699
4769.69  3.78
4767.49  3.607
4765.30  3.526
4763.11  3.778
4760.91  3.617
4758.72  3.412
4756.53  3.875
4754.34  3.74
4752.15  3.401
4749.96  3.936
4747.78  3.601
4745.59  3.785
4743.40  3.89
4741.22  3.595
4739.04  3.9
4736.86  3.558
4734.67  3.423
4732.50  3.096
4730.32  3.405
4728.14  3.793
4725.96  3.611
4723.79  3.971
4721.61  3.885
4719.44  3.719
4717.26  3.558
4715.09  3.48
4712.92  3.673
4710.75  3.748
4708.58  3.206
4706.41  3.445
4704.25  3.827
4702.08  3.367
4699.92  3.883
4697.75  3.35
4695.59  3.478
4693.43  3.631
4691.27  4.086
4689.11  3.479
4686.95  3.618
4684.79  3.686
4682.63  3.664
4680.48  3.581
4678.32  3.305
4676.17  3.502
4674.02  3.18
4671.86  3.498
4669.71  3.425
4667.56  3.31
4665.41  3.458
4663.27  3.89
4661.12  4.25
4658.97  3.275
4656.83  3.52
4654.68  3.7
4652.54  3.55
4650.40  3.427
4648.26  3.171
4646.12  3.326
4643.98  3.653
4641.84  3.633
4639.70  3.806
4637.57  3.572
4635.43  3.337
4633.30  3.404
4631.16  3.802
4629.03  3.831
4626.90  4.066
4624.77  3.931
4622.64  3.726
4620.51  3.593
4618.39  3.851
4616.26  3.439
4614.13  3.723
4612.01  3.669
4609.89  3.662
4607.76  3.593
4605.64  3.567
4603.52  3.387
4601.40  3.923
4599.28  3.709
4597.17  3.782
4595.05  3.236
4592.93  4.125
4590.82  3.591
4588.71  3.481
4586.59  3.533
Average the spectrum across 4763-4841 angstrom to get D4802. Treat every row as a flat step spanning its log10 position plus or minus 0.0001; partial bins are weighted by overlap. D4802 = 3.73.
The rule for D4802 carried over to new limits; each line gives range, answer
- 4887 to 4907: 3.71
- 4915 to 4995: 3.71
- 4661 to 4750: 3.6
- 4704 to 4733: 3.6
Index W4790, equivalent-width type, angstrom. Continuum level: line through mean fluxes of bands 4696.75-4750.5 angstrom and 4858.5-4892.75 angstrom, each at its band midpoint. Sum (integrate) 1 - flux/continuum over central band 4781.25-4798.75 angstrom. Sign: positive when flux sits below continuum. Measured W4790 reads -0.8 angstrom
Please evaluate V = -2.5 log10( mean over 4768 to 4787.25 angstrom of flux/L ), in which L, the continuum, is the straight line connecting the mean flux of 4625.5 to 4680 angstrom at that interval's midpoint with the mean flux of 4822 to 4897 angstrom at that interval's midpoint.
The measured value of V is -0.05 mag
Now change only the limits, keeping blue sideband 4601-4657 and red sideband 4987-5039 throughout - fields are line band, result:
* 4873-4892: -0.02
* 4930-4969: -0.06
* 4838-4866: 0.05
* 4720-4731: -0.04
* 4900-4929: -0.03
